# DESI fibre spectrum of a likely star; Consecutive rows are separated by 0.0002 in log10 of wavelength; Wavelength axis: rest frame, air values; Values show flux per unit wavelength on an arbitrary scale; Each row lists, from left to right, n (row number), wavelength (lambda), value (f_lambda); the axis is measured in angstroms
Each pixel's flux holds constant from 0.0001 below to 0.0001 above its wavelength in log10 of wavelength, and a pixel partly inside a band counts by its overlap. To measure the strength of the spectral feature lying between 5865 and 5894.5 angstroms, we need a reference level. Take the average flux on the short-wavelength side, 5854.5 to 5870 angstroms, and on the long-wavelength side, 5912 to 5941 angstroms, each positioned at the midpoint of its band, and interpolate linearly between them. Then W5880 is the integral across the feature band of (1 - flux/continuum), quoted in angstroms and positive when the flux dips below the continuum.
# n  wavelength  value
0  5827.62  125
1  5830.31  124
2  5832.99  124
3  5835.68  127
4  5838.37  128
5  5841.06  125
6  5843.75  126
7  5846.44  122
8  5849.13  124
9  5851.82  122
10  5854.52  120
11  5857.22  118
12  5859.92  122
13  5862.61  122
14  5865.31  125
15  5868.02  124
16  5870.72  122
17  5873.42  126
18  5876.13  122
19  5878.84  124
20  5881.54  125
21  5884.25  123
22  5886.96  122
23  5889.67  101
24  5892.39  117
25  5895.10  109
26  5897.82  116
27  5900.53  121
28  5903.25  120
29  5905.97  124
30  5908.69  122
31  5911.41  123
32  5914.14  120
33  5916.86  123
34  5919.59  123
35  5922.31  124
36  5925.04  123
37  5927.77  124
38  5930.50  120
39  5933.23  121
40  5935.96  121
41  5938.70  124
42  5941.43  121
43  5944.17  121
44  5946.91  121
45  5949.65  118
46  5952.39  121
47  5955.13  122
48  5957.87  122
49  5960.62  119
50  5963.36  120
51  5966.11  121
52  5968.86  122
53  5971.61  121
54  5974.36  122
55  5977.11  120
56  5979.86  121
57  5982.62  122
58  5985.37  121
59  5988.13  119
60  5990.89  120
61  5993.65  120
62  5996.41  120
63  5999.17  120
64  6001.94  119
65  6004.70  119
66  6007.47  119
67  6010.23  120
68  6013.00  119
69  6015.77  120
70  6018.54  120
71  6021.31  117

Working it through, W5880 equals 0.4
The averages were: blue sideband 122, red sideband 122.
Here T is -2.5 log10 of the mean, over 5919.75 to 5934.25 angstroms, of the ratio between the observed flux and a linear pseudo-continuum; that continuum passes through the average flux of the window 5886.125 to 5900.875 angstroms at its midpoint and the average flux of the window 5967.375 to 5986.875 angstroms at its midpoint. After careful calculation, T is -0.05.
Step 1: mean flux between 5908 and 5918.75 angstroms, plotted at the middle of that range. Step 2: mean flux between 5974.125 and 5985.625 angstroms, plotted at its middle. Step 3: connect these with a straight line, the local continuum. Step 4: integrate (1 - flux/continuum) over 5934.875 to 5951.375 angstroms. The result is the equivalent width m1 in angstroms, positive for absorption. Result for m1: 0.1 angstroms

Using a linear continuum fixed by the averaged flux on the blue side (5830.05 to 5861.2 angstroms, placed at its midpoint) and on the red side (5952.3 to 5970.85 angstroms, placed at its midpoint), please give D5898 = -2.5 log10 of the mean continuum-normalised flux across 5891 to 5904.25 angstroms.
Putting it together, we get 0.05 mag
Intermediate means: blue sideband 123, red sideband 121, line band 116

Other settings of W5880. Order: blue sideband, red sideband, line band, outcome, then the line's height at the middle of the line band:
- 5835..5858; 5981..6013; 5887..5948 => 0.91 angstroms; 122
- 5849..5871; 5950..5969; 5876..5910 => 0.78 angstroms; 122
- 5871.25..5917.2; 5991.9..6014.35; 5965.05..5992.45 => -0.30 angstroms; 120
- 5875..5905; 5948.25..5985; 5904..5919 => -0.42 angstroms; 119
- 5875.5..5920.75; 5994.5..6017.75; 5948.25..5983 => -0.36 angstroms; 120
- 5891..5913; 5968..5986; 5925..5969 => -0.29 angstroms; 120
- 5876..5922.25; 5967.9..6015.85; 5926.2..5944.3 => -0.28 angstroms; 120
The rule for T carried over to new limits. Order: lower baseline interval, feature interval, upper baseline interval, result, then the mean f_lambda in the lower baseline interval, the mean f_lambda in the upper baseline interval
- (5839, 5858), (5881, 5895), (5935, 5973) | 0.05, 123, 121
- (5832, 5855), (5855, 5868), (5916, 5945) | 0.02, 124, 122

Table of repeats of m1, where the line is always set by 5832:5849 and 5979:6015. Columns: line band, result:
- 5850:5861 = 0.4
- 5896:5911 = 0.3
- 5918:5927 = -0.1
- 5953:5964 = 0.0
